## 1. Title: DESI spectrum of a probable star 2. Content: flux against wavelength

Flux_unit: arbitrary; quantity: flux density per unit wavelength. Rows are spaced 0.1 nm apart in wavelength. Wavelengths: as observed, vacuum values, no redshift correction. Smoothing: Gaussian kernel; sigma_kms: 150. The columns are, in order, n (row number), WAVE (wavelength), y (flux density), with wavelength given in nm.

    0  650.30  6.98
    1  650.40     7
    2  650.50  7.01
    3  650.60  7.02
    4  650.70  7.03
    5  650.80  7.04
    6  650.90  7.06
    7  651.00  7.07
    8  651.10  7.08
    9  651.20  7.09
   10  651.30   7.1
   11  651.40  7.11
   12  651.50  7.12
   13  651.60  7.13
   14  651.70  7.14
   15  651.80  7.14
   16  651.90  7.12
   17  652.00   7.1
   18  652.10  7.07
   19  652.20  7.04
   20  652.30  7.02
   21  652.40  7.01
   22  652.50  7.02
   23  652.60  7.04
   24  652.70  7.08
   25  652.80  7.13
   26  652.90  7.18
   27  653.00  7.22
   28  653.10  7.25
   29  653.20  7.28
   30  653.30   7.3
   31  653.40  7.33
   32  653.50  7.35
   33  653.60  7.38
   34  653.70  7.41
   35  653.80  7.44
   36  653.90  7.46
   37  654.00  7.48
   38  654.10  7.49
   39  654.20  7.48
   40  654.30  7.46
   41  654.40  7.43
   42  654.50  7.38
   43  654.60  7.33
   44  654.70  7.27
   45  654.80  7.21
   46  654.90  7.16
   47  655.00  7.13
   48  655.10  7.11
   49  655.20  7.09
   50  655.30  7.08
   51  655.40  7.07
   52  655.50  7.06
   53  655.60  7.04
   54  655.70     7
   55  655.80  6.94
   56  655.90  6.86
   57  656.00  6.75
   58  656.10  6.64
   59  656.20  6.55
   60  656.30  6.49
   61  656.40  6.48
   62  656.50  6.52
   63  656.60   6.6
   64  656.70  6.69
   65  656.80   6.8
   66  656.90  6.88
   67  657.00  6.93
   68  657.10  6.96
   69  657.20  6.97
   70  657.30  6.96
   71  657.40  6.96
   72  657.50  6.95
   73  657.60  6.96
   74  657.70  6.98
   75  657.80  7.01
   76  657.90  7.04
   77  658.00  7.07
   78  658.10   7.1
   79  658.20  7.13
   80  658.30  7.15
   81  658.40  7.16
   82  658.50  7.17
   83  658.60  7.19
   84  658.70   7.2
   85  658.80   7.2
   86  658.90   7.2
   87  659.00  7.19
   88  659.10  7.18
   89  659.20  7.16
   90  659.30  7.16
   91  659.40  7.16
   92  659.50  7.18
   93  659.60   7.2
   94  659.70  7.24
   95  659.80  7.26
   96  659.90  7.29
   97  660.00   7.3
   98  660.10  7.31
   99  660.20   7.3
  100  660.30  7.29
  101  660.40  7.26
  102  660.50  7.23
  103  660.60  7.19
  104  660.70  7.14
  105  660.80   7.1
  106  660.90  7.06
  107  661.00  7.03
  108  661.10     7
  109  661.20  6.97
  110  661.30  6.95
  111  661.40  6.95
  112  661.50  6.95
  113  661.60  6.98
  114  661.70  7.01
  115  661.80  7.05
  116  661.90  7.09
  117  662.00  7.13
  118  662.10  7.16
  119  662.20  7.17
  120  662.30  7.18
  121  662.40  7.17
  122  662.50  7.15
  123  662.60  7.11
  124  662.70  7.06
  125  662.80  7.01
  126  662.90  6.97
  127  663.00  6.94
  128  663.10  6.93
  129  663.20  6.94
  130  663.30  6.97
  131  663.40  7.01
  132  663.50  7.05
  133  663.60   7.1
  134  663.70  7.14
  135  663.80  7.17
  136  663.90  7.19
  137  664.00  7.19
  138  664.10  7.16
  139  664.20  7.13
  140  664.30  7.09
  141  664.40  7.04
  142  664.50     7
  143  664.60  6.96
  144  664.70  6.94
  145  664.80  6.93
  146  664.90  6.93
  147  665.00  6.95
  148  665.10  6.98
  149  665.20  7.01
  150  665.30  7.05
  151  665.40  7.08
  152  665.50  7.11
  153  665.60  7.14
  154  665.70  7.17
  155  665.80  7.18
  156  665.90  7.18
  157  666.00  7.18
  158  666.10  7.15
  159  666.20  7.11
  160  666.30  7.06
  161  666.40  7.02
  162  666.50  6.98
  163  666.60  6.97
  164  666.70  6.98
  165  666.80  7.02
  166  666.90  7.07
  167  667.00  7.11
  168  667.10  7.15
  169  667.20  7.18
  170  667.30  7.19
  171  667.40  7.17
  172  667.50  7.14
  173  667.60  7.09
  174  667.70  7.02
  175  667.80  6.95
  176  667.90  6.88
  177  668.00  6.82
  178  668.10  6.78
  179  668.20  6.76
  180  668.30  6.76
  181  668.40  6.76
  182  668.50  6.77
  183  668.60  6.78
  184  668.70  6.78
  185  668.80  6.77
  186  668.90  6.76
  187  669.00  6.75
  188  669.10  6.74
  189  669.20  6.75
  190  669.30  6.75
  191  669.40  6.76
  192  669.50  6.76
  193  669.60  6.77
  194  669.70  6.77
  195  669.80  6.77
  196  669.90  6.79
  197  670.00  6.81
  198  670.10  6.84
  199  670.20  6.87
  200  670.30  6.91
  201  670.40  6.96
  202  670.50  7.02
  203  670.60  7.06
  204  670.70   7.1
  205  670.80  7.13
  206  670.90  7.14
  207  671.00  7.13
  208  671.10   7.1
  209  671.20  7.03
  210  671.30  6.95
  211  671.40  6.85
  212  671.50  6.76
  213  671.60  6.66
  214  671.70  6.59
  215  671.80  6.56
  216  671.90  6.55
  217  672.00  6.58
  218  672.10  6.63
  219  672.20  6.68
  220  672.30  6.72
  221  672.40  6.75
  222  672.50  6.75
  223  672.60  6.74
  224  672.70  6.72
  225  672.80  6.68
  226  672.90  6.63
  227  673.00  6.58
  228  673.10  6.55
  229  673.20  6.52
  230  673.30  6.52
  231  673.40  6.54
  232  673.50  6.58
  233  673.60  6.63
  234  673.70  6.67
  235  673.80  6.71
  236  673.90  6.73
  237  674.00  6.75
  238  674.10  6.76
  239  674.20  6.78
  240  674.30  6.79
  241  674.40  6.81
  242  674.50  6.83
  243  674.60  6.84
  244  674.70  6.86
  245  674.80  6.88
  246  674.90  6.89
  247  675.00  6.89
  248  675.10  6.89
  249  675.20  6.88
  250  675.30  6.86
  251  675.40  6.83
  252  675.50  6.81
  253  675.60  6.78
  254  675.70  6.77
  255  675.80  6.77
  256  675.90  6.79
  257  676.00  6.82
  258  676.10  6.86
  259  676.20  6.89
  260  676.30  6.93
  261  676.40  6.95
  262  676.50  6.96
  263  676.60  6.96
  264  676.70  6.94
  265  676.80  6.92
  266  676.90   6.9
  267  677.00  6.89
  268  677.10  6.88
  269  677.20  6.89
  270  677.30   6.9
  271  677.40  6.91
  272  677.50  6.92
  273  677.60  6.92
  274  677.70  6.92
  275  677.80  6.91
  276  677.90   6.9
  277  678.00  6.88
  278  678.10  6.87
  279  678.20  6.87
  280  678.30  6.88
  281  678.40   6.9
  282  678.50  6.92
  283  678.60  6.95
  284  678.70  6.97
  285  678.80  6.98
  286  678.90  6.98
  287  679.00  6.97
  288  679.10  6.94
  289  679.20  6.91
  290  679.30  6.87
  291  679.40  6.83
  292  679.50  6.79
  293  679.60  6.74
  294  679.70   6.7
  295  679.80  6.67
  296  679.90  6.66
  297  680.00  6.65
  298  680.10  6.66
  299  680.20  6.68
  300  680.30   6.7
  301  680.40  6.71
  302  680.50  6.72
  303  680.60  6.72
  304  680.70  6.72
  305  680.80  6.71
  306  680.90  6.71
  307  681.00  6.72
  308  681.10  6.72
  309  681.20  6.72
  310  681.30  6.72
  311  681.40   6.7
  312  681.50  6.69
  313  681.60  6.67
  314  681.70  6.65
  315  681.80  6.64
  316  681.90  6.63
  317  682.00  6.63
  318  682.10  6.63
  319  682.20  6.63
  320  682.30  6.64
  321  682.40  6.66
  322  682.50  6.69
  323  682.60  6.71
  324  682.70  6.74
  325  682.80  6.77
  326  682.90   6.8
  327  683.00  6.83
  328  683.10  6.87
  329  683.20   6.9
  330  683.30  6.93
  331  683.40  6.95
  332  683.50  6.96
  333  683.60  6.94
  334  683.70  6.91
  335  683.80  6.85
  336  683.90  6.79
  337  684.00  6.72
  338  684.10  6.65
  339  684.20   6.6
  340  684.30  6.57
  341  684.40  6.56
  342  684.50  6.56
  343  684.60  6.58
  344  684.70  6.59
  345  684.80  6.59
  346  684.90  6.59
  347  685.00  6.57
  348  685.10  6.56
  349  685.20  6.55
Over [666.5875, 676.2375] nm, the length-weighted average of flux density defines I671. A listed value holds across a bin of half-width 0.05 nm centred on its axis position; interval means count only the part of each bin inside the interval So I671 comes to 6.83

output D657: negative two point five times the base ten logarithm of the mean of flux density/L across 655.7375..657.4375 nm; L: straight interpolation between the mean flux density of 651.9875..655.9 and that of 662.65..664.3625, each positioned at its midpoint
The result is 0.06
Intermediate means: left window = 7.21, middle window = 6.76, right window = 7.06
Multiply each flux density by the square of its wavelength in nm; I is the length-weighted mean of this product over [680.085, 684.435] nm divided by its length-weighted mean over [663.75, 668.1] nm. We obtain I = 1.00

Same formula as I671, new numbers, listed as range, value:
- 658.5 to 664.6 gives 7.12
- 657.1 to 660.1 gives 7.13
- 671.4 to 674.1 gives 6.65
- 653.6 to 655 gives 7.38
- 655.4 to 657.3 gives 6.8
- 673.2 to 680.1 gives 6.83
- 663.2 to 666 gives 7.07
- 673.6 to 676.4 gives 6.82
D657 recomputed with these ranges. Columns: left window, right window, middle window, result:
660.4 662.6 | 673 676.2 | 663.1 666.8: -0.009 mag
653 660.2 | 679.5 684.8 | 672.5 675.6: 0.016 mag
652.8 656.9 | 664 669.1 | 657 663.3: -0.007 mag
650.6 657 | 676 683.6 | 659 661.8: -0.019 mag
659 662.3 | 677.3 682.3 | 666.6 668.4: 0.003 mag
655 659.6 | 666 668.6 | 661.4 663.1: -0.012 mag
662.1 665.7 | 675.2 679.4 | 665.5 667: -0.009 mag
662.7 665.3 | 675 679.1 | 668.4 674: 0.029 mag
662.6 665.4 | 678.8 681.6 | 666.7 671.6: 0.005 mag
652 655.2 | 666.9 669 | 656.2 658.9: 0.034 mag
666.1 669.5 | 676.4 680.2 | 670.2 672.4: 0.008 mag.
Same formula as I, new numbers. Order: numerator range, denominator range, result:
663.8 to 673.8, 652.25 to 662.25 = 1.01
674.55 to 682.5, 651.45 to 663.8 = 1.02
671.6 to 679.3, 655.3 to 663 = 1.02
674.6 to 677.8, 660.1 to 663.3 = 1.01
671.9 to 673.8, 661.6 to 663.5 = 0.97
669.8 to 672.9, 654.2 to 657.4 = 1.03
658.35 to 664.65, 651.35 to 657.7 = 1.03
